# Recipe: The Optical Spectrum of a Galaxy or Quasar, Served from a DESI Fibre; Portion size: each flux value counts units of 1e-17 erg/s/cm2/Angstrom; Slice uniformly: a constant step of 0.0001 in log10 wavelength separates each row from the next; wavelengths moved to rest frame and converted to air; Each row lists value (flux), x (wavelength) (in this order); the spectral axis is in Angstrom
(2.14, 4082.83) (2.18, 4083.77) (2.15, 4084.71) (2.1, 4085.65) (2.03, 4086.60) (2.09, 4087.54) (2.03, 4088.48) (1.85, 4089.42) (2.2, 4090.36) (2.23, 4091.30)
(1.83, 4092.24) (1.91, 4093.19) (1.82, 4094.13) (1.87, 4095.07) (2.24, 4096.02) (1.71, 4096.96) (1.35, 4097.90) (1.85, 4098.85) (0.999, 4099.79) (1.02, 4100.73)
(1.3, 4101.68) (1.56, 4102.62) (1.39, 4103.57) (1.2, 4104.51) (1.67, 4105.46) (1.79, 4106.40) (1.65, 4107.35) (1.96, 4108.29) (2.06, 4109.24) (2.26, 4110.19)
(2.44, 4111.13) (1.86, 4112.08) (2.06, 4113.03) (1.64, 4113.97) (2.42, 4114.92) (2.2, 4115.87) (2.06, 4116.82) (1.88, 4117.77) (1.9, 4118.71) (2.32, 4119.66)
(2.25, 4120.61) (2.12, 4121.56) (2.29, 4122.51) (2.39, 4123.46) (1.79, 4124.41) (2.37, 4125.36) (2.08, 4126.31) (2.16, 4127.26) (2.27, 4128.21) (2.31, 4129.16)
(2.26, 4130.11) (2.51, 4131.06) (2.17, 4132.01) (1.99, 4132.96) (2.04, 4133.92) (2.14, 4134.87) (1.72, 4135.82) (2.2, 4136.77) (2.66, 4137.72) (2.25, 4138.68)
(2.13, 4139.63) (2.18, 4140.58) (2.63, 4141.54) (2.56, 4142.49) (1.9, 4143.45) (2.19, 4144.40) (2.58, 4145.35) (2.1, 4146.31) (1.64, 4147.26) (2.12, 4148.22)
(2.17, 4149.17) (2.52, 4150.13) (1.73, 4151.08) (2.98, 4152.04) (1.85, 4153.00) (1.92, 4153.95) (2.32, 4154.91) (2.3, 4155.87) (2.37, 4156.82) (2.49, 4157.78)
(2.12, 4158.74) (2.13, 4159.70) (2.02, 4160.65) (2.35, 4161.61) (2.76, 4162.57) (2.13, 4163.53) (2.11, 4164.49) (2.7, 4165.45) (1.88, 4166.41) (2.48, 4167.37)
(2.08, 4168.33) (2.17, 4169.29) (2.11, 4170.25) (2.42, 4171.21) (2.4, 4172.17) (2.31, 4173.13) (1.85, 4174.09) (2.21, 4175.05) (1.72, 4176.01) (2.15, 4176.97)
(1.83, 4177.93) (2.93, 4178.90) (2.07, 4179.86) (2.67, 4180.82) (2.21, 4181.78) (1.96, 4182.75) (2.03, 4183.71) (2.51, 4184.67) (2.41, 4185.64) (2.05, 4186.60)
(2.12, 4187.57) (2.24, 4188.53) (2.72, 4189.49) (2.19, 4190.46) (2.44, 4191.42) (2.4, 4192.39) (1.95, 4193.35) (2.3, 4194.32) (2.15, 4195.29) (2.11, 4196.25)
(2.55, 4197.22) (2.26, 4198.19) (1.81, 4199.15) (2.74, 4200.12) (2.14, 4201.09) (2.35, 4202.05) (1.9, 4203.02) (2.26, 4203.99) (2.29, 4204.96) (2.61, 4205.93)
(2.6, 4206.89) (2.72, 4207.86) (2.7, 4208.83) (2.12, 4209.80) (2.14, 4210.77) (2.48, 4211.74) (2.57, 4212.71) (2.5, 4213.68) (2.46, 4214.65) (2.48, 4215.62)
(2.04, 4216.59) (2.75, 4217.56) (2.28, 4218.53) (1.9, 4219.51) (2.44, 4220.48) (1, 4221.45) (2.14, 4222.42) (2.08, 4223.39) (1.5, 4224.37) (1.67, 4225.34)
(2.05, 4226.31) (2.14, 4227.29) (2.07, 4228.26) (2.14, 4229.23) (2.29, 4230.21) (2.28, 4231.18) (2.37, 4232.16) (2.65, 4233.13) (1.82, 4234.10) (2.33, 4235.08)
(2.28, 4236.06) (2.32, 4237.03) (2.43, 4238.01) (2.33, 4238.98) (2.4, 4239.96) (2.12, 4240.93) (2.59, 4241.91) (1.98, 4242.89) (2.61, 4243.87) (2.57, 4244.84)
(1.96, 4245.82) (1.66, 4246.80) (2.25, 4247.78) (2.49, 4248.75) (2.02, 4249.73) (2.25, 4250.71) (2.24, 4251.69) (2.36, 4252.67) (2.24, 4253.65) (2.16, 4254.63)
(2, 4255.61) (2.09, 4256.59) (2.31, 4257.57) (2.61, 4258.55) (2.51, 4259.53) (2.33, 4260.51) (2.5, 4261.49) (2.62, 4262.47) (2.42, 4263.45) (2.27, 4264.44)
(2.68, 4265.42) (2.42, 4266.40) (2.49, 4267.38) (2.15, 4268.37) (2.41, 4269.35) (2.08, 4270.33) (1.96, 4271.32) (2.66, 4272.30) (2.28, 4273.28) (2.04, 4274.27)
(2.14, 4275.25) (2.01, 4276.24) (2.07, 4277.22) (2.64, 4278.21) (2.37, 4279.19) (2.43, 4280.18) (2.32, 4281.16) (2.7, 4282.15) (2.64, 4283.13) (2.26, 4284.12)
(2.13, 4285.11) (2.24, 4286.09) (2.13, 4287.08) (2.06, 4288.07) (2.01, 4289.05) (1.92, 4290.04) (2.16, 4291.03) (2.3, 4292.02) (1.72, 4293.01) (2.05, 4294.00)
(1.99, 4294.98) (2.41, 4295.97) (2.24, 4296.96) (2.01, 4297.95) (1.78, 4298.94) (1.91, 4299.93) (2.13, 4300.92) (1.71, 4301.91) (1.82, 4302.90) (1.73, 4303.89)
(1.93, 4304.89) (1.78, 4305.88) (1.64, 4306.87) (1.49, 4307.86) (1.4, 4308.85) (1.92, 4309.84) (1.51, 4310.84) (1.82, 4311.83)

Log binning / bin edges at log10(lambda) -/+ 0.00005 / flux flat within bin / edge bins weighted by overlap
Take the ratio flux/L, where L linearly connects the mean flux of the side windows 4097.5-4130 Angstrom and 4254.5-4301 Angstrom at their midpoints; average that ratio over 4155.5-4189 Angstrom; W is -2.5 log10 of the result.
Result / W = -0.104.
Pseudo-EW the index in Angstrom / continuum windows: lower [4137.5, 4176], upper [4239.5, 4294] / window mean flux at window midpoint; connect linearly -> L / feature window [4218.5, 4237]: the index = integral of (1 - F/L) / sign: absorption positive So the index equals 1.49 Angstrom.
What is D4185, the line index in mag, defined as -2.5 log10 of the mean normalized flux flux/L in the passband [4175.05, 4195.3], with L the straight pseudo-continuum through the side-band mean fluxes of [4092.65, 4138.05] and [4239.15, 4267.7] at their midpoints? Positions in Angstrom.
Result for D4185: -0.051 mag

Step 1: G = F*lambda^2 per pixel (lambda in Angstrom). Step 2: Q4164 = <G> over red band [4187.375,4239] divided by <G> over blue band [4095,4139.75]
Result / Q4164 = 1.19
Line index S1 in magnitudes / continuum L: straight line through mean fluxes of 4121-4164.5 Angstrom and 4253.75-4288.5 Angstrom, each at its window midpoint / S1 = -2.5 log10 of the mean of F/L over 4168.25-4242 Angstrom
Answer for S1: 0.01 mag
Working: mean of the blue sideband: 2.22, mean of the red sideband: 2.32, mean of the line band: 2.24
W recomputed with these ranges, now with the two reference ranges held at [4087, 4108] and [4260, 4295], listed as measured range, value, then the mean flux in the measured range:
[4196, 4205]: -0.11 mag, 2.24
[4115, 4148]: -0.20 mag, 2.19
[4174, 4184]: -0.10 mag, 2.16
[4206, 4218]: -0.19 mag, 2.47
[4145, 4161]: -0.17 mag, 2.2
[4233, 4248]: -0.05 mag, 2.26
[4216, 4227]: 0.05 mag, 1.99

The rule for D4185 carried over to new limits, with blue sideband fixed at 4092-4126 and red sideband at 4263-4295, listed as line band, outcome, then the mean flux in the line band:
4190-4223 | -0.10 mag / 2.29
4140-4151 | -0.14 mag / 2.22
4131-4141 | -0.12 mag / 2.17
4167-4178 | -0.07 mag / 2.15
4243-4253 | -0.02 mag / 2.23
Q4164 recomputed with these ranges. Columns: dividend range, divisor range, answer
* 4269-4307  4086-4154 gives 1.14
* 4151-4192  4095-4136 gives 1.19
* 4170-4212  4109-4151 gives 1.08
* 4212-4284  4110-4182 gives 1.08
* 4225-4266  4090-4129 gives 1.27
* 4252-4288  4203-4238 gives 1.06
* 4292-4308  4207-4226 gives 0.90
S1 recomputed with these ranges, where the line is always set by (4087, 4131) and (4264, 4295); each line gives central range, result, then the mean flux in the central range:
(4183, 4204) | -0.081 mag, 2.25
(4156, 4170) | -0.117 mag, 2.27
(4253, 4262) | -0.049 mag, 2.31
